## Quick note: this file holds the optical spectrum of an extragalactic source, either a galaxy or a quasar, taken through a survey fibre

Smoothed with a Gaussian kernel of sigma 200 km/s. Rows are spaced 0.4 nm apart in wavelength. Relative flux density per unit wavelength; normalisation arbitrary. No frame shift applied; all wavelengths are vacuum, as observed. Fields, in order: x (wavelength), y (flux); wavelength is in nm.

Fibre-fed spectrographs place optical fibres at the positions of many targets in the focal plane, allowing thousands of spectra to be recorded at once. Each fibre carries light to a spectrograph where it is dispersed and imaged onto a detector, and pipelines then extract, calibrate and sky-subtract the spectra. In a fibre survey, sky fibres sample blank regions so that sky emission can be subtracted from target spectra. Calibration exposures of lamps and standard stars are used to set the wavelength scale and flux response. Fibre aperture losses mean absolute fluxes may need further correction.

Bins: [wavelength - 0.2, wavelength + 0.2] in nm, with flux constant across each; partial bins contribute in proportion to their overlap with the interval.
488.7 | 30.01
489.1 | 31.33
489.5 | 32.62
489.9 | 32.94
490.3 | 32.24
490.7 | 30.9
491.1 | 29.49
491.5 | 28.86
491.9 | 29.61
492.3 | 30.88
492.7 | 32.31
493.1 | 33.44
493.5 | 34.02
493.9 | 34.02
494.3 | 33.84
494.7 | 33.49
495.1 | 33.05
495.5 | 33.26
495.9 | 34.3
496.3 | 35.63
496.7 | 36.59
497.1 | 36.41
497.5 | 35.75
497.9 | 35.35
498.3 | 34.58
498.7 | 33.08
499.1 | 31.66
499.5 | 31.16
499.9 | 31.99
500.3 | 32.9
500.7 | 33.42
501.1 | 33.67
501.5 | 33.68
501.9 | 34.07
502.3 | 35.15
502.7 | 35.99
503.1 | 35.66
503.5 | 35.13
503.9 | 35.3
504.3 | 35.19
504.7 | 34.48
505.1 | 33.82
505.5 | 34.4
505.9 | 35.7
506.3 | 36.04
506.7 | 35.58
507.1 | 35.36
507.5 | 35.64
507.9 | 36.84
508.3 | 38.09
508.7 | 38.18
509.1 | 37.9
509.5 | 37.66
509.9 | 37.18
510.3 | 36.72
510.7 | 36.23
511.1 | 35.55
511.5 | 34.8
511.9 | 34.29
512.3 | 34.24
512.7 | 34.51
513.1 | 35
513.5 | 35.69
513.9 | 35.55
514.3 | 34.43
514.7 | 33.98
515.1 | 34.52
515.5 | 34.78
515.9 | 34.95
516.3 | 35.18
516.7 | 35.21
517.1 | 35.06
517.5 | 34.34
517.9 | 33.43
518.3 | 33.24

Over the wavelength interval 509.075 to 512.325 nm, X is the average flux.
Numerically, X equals 36.1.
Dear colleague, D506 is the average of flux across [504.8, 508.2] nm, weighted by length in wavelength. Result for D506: 35.5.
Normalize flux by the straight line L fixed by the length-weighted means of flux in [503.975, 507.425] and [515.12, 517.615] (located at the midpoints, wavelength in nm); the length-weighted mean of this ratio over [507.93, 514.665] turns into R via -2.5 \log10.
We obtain -0.03 mag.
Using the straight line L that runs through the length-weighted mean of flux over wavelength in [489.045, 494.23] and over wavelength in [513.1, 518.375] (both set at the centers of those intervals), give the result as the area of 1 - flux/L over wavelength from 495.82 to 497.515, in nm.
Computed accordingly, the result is -0.179 nm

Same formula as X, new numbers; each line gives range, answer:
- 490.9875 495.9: 32.3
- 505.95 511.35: 36.6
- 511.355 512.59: 34.4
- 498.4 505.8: 34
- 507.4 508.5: 37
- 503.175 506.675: 35.1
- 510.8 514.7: 34.9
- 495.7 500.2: 34.2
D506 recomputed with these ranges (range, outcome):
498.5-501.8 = 32.7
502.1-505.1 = 35.2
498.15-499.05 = 33.4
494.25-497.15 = 34.5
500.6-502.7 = 34.2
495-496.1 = 33.6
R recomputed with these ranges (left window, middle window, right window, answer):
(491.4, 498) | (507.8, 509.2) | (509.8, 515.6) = -0.091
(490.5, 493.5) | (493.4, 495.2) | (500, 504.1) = -0.064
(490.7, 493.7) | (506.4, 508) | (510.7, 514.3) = -0.056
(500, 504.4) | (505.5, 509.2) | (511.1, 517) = -0.055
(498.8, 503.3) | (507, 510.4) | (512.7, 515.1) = -0.085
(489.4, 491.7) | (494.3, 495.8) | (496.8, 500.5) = -0.028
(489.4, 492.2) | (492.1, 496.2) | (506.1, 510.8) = -0.043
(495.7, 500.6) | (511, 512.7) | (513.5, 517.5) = 0.002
